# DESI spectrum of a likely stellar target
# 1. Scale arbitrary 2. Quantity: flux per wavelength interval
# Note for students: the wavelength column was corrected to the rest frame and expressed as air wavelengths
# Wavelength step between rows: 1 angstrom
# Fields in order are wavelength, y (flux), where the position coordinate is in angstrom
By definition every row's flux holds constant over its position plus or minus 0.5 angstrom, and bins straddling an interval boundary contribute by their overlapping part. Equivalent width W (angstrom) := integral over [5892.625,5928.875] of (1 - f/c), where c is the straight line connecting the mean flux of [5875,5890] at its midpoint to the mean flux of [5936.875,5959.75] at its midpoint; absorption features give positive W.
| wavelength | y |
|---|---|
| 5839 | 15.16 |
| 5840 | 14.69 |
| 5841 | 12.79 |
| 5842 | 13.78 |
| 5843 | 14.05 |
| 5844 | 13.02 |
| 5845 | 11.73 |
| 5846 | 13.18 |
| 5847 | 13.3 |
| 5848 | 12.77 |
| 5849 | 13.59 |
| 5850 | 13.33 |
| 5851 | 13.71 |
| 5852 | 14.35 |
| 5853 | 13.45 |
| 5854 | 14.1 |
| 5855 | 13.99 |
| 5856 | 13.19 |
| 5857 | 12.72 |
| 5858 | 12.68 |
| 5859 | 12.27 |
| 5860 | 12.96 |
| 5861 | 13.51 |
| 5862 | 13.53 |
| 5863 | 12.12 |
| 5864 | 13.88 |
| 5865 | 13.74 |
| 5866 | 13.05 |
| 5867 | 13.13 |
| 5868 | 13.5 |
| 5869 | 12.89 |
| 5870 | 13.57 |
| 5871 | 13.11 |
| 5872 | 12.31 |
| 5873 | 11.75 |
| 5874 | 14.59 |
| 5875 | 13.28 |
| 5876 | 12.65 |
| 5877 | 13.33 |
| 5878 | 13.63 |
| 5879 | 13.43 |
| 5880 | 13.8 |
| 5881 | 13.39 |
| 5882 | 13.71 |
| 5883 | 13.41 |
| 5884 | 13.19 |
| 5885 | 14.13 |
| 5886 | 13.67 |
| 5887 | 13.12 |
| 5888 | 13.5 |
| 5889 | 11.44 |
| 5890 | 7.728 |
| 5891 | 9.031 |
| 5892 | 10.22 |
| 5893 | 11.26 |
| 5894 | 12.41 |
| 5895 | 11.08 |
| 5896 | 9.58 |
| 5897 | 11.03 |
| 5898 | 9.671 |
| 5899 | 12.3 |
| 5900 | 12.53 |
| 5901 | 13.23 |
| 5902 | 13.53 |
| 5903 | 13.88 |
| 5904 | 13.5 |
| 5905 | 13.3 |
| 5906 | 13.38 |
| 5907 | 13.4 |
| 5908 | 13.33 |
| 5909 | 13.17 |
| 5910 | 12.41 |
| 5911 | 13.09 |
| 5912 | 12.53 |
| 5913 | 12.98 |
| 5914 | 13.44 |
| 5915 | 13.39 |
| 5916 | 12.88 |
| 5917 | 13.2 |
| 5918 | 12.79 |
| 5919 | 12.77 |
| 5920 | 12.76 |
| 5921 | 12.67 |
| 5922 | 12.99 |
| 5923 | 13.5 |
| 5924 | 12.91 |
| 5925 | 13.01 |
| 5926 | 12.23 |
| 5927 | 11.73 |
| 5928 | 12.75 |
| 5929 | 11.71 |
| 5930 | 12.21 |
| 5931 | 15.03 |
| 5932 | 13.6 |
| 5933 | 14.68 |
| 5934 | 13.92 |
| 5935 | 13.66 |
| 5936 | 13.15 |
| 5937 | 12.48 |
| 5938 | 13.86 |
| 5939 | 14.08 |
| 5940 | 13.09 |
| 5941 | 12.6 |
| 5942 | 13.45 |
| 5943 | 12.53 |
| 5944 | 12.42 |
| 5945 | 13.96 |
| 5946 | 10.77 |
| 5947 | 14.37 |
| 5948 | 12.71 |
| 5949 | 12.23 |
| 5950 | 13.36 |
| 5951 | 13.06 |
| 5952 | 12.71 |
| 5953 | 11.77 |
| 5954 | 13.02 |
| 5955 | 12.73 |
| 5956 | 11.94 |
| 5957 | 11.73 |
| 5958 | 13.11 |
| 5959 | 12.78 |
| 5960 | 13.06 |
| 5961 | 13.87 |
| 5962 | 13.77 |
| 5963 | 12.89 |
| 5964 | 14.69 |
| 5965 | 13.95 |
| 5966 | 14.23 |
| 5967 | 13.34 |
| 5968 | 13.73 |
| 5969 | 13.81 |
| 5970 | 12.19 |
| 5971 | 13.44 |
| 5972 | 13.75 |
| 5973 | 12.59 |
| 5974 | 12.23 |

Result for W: 1.0 angstrom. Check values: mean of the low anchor 13.1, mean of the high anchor 12.8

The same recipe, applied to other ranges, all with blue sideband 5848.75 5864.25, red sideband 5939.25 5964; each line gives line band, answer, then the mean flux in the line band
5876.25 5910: 1.77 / 12.5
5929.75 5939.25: -0.54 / 13.7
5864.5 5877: 0.11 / 13.1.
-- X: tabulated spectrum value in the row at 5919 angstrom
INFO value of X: 12.77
